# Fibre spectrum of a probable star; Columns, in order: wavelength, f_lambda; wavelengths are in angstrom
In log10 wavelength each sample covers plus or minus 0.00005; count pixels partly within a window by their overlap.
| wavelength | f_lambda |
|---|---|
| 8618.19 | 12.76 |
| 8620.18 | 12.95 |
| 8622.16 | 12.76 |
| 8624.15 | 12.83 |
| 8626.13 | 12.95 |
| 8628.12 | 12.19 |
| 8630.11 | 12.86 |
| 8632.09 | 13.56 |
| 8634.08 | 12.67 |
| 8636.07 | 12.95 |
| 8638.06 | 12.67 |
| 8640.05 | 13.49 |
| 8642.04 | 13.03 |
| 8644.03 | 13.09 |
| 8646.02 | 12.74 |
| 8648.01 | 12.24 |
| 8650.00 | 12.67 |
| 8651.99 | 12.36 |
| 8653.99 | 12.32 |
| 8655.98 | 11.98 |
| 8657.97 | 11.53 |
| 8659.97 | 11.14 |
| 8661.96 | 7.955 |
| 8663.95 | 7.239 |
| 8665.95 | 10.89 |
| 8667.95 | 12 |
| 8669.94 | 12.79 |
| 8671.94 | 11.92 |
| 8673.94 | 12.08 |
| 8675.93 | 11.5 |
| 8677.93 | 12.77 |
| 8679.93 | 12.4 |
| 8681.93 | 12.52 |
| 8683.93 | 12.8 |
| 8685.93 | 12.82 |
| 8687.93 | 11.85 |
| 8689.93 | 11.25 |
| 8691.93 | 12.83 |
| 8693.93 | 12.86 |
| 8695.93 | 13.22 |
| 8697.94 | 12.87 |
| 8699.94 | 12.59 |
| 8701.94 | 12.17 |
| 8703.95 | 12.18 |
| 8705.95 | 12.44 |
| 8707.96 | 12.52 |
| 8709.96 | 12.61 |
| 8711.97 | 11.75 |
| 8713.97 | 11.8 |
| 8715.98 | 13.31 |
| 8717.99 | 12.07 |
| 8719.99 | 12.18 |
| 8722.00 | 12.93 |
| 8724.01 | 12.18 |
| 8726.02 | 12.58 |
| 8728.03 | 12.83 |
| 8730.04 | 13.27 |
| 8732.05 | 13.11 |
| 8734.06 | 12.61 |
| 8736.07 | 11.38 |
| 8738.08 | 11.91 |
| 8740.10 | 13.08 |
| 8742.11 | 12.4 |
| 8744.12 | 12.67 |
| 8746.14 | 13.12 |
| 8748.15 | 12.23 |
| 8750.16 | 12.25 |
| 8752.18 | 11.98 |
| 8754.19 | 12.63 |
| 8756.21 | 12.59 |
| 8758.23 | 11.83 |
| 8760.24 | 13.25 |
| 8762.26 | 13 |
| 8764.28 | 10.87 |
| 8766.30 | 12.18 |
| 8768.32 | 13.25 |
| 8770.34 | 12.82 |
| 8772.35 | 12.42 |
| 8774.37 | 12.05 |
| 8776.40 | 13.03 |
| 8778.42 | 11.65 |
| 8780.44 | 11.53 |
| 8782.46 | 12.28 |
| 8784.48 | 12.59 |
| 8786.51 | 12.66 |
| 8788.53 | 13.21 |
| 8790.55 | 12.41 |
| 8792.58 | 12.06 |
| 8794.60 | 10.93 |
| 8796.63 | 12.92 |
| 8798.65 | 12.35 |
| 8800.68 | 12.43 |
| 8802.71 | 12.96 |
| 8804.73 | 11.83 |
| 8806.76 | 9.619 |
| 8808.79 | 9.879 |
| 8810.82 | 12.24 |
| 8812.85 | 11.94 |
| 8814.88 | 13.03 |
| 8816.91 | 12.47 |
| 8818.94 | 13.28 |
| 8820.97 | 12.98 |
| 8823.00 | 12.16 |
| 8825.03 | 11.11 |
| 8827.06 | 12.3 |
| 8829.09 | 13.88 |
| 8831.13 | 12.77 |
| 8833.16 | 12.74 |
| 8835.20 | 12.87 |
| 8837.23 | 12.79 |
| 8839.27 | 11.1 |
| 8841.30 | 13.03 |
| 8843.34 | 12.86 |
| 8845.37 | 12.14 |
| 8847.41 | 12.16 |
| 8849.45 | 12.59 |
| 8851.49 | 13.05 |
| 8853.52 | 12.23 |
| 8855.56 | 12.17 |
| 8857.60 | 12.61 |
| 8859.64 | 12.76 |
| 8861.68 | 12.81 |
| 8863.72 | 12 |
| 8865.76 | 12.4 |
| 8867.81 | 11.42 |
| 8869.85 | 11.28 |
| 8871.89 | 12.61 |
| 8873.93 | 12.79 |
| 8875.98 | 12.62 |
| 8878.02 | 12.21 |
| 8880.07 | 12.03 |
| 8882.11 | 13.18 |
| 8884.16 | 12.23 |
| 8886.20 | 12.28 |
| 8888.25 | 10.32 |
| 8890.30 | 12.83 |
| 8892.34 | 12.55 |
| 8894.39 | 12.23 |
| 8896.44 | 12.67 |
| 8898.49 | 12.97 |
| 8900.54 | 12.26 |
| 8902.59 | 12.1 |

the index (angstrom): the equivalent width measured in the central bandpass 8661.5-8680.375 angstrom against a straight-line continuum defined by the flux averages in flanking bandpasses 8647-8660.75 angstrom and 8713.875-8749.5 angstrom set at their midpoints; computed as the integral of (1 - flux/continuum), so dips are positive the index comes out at 1.48 angstrom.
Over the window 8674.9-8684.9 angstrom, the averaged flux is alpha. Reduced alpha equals 12.4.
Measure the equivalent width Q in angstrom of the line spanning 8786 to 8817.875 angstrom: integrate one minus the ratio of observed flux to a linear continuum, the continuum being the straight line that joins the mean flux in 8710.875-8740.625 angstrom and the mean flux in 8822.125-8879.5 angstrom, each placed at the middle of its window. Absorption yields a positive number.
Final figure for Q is 0.97 angstrom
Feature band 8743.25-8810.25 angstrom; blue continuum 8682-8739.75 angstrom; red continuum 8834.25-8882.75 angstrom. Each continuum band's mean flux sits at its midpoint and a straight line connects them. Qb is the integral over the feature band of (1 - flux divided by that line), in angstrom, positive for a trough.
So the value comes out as 1.1 angstrom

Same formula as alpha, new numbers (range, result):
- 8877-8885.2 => 12.4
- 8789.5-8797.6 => 12.1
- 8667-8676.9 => 12.1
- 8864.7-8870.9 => 11.7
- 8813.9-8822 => 12.9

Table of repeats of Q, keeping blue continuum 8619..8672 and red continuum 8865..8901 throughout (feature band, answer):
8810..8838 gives -0.86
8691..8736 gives -1.41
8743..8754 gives -0.24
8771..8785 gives -0.01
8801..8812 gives 0.76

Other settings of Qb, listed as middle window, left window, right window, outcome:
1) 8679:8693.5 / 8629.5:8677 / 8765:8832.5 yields -0.4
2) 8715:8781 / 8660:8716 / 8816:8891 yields -1.9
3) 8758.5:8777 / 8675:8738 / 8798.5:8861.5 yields -0.2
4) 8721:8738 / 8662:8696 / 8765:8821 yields -0.8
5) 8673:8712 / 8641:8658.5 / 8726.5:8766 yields 0.2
